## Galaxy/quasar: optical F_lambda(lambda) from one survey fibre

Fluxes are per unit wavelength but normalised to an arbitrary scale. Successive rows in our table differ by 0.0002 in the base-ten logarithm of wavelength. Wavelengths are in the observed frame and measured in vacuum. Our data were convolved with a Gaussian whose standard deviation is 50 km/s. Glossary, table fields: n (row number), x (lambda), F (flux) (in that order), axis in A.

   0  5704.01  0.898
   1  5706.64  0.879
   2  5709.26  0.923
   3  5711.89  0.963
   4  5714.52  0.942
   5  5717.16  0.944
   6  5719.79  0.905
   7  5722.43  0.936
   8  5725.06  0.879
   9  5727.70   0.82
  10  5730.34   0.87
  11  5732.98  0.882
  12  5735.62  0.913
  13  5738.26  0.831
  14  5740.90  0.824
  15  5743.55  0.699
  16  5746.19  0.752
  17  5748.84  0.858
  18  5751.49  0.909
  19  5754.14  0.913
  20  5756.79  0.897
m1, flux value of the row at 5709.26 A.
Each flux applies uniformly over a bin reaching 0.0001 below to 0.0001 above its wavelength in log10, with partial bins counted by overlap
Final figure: 0.923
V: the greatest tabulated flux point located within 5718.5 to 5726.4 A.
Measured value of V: 0.936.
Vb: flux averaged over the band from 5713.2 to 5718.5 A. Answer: 0.942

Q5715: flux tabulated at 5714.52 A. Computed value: 0.942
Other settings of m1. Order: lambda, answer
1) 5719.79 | 0.905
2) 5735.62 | 0.913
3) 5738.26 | 0.831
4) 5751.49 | 0.909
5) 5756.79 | 0.897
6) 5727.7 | 0.82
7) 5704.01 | 0.898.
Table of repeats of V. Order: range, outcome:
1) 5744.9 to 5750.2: 0.858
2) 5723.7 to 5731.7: 0.879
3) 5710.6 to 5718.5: 0.963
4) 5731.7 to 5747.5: 0.913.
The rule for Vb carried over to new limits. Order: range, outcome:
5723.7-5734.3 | 0.863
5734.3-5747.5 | 0.804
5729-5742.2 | 0.864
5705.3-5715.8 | 0.927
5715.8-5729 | 0.897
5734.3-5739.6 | 0.873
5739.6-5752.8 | 0.808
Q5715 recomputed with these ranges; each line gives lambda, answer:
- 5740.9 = 0.824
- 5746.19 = 0.752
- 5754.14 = 0.913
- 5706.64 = 0.879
